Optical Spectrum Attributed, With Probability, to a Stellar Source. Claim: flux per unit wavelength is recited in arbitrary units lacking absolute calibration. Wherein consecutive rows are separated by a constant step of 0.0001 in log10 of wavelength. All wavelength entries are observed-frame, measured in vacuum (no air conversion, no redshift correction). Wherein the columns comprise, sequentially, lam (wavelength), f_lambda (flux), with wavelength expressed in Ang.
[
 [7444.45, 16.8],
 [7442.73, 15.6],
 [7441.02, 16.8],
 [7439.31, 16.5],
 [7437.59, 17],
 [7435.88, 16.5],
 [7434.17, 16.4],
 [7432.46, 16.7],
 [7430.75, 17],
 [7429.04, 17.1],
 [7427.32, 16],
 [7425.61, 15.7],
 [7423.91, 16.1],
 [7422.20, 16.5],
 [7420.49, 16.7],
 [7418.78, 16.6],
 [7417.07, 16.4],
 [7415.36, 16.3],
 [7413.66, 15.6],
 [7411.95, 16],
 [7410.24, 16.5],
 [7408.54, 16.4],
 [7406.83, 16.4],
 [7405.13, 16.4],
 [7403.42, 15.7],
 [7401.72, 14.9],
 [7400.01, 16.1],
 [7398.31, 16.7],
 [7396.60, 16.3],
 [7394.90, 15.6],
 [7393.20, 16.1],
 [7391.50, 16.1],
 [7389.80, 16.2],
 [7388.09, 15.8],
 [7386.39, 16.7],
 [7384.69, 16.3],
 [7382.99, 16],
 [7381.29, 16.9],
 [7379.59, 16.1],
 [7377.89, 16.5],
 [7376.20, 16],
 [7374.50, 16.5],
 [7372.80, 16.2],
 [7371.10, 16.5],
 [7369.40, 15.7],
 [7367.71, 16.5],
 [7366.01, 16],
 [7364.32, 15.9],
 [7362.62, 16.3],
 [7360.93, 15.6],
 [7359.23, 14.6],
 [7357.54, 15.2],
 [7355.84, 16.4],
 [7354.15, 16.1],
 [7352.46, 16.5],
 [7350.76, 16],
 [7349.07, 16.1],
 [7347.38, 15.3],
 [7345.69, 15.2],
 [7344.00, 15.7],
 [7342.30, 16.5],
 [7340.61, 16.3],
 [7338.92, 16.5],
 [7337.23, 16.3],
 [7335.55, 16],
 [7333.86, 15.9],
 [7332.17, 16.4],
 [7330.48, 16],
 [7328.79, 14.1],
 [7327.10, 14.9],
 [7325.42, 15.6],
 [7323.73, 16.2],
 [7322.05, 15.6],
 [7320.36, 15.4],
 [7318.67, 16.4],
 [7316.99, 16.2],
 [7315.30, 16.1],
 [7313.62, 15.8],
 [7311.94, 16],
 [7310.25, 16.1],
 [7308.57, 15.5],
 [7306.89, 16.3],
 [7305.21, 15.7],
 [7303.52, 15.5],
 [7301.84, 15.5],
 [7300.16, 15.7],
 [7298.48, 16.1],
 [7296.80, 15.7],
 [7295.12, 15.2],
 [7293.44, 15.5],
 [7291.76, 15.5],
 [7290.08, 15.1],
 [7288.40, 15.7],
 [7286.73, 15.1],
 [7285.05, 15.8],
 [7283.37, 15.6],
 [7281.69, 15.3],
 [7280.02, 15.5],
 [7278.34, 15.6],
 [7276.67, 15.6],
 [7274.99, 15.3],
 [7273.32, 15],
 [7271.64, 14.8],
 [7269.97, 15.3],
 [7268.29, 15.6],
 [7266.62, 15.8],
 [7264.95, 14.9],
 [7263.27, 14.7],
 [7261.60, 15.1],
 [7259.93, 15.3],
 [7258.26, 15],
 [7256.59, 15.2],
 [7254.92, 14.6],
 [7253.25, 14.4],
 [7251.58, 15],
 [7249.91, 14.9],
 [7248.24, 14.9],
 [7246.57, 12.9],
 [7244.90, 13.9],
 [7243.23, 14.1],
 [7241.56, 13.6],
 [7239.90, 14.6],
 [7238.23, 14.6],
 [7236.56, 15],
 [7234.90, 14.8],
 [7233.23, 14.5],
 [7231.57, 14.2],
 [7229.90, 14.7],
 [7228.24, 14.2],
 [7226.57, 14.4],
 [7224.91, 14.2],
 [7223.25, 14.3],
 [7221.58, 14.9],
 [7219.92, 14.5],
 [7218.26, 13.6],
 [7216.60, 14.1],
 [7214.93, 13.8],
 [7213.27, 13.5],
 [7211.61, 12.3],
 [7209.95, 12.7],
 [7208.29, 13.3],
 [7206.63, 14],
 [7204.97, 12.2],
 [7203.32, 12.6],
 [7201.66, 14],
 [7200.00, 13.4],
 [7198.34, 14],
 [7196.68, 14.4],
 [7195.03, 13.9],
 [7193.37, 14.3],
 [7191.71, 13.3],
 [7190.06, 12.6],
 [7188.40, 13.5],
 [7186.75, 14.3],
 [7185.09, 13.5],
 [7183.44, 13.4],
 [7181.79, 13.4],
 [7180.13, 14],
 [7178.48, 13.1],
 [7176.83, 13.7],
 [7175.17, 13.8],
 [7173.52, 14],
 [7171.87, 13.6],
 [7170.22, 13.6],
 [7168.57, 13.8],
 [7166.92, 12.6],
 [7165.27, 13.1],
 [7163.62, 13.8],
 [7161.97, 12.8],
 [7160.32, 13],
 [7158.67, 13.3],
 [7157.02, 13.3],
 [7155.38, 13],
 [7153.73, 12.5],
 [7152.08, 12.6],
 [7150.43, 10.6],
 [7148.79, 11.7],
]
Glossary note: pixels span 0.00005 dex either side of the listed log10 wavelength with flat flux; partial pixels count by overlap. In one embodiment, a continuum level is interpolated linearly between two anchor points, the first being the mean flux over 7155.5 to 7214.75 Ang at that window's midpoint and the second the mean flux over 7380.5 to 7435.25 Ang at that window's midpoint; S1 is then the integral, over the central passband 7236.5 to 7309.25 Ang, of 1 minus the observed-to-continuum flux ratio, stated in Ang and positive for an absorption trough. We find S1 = -2.95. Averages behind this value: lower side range 13.4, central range 15.1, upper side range 16.3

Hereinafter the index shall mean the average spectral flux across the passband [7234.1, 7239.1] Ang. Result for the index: 14.8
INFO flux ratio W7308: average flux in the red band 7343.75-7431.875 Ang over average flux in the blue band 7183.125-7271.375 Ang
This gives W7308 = 1.14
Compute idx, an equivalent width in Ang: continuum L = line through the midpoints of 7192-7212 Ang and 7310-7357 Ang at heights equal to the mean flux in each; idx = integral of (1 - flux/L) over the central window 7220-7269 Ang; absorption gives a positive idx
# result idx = -1.33 Ang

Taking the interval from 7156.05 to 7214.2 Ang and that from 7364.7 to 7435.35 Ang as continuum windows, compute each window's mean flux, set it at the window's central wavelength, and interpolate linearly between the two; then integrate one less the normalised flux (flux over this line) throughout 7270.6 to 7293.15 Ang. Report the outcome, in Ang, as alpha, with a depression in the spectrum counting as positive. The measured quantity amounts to -1.0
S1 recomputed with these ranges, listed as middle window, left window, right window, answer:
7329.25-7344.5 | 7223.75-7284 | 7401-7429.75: -0.61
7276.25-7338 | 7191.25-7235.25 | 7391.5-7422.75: -2.96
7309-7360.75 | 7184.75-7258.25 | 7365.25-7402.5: -1.09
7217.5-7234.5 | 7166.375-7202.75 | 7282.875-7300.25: 0.02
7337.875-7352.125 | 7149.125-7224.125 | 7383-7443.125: -0.52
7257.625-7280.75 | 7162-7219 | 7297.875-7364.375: -0.70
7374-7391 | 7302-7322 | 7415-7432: -0.06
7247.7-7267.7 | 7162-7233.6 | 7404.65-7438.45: -0.80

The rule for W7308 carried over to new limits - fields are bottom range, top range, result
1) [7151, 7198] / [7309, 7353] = 1.18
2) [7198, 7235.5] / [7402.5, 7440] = 1.18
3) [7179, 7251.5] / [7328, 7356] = 1.15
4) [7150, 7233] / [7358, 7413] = 1.19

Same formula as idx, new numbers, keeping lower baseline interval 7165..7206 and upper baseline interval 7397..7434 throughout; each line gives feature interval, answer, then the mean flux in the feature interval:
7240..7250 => 0.2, 14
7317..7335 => -0.6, 15.7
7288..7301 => -0.6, 15.6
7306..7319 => -0.9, 16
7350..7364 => -0.2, 15.8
